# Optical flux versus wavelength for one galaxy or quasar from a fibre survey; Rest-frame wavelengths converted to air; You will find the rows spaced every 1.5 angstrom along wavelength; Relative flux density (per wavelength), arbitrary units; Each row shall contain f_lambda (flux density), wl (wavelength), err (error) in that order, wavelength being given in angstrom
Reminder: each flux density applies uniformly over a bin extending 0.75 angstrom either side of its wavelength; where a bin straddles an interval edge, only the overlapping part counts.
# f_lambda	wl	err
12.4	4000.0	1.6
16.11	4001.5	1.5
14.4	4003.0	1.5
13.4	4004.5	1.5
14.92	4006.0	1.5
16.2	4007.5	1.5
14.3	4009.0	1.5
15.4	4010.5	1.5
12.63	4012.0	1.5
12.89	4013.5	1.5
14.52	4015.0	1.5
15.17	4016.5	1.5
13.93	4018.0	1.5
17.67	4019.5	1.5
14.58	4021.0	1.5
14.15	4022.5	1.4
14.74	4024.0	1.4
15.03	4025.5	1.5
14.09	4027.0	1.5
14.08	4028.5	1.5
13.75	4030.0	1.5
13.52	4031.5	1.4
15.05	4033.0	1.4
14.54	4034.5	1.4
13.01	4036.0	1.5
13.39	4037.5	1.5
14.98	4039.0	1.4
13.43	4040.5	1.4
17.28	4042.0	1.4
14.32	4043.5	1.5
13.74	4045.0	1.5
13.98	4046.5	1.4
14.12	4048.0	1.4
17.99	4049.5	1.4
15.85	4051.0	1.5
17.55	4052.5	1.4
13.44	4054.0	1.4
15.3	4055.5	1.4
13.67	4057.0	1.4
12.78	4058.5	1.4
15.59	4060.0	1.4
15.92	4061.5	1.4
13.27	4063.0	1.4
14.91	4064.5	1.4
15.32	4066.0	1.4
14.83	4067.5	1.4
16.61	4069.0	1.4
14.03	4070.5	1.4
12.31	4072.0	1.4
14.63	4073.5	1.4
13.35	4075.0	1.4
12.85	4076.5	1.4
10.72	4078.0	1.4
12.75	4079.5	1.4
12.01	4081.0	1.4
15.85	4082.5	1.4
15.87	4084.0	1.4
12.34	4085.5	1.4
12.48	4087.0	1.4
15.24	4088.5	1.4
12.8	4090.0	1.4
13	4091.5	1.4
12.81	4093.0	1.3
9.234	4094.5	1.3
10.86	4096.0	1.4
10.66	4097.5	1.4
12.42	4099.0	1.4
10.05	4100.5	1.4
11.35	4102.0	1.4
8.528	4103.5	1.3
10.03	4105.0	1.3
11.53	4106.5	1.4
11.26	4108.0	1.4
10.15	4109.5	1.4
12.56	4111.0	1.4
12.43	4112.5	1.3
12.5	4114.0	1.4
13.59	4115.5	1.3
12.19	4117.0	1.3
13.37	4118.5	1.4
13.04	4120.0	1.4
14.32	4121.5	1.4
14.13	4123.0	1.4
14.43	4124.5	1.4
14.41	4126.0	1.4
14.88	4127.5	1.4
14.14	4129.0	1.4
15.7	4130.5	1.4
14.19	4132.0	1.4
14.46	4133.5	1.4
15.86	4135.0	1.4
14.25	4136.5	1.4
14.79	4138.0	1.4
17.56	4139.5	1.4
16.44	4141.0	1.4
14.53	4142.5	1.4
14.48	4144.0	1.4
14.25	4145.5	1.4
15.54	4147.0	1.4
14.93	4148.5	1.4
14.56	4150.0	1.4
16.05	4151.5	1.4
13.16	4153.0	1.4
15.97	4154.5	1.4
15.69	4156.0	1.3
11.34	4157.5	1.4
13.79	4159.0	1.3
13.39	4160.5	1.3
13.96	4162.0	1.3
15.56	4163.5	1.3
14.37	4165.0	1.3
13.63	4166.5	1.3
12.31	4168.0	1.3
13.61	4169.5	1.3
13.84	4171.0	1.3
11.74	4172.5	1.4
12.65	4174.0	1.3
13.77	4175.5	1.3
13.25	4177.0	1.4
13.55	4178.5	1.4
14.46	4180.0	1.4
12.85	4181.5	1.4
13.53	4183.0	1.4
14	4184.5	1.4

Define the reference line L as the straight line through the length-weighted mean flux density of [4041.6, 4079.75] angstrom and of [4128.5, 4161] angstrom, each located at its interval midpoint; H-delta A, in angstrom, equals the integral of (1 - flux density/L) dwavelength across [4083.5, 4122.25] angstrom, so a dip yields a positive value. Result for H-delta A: 6.80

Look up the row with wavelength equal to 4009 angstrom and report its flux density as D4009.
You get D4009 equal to 14.3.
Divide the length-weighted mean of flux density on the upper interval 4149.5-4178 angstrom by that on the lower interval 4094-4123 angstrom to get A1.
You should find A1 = 1.18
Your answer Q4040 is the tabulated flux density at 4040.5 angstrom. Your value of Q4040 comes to 13.43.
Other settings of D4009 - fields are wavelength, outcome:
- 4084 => 15.87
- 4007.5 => 16.2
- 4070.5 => 14.03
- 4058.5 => 12.78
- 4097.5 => 10.66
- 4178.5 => 13.55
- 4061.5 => 15.92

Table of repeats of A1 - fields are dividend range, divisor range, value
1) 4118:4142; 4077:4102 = 1.19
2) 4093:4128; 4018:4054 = 0.82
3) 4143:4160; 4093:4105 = 1.37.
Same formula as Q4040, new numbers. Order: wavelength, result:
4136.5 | 14.25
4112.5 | 12.43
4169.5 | 13.61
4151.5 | 16.05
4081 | 12.01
